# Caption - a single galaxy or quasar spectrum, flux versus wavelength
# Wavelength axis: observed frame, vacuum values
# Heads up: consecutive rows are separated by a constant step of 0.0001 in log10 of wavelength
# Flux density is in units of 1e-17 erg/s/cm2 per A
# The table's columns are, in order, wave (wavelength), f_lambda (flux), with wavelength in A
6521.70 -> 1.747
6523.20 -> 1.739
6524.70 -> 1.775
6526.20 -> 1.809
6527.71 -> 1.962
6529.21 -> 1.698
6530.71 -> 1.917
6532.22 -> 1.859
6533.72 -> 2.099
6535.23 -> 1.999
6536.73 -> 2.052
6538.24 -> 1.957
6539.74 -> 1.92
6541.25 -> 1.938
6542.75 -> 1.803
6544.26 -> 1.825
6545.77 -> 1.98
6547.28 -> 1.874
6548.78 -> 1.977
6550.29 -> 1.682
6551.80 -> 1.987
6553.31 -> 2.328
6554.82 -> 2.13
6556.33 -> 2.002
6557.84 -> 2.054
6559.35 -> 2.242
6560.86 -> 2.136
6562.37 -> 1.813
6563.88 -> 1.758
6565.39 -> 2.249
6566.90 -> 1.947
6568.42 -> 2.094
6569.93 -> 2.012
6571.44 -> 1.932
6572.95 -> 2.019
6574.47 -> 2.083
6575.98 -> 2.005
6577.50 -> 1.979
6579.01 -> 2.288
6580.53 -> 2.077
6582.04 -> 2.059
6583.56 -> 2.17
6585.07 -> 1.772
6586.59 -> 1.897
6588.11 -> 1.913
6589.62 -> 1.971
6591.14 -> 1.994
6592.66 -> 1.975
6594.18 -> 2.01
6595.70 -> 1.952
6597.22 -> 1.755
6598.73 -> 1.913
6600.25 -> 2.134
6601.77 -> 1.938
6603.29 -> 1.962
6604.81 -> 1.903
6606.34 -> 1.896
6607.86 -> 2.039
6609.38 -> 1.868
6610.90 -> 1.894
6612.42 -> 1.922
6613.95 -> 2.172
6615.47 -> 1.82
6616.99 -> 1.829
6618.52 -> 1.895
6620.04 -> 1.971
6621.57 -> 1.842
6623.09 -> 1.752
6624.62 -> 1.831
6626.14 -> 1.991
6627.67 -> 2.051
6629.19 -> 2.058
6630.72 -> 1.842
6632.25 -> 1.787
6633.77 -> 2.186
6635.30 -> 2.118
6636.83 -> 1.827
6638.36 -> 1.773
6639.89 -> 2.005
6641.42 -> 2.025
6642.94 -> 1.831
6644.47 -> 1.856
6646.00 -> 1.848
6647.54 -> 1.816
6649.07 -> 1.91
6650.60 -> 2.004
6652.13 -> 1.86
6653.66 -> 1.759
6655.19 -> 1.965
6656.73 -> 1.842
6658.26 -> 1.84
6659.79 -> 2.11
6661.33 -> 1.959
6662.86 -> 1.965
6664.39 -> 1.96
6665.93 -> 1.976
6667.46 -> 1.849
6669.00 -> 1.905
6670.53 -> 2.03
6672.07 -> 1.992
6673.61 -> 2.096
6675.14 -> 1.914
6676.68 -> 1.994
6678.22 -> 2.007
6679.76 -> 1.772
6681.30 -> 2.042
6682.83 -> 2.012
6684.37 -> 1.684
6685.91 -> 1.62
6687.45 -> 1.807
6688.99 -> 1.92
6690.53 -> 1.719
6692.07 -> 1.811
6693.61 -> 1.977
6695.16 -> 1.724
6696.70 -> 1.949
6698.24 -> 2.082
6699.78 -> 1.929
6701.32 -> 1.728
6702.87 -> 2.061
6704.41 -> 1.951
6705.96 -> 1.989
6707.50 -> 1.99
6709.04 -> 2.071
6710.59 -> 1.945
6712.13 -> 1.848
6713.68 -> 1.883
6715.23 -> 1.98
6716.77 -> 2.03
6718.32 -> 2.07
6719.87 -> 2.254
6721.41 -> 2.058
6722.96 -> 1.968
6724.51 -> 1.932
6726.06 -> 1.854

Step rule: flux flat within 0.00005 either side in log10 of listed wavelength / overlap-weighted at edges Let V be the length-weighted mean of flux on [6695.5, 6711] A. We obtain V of 1.96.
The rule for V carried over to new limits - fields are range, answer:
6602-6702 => 1.91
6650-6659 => 1.88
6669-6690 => 1.91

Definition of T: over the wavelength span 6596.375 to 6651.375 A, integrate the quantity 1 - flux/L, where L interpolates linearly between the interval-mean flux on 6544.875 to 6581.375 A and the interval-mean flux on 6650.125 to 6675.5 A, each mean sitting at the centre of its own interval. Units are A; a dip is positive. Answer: 1.4 A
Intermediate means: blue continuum 2.03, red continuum 1.94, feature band 1.92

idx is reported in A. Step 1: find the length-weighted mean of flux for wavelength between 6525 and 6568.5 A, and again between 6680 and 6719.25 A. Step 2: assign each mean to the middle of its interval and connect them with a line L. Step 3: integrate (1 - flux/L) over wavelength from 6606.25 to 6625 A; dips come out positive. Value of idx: 0.36 A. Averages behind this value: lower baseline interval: 1.96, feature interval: 1.9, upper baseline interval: 1.91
